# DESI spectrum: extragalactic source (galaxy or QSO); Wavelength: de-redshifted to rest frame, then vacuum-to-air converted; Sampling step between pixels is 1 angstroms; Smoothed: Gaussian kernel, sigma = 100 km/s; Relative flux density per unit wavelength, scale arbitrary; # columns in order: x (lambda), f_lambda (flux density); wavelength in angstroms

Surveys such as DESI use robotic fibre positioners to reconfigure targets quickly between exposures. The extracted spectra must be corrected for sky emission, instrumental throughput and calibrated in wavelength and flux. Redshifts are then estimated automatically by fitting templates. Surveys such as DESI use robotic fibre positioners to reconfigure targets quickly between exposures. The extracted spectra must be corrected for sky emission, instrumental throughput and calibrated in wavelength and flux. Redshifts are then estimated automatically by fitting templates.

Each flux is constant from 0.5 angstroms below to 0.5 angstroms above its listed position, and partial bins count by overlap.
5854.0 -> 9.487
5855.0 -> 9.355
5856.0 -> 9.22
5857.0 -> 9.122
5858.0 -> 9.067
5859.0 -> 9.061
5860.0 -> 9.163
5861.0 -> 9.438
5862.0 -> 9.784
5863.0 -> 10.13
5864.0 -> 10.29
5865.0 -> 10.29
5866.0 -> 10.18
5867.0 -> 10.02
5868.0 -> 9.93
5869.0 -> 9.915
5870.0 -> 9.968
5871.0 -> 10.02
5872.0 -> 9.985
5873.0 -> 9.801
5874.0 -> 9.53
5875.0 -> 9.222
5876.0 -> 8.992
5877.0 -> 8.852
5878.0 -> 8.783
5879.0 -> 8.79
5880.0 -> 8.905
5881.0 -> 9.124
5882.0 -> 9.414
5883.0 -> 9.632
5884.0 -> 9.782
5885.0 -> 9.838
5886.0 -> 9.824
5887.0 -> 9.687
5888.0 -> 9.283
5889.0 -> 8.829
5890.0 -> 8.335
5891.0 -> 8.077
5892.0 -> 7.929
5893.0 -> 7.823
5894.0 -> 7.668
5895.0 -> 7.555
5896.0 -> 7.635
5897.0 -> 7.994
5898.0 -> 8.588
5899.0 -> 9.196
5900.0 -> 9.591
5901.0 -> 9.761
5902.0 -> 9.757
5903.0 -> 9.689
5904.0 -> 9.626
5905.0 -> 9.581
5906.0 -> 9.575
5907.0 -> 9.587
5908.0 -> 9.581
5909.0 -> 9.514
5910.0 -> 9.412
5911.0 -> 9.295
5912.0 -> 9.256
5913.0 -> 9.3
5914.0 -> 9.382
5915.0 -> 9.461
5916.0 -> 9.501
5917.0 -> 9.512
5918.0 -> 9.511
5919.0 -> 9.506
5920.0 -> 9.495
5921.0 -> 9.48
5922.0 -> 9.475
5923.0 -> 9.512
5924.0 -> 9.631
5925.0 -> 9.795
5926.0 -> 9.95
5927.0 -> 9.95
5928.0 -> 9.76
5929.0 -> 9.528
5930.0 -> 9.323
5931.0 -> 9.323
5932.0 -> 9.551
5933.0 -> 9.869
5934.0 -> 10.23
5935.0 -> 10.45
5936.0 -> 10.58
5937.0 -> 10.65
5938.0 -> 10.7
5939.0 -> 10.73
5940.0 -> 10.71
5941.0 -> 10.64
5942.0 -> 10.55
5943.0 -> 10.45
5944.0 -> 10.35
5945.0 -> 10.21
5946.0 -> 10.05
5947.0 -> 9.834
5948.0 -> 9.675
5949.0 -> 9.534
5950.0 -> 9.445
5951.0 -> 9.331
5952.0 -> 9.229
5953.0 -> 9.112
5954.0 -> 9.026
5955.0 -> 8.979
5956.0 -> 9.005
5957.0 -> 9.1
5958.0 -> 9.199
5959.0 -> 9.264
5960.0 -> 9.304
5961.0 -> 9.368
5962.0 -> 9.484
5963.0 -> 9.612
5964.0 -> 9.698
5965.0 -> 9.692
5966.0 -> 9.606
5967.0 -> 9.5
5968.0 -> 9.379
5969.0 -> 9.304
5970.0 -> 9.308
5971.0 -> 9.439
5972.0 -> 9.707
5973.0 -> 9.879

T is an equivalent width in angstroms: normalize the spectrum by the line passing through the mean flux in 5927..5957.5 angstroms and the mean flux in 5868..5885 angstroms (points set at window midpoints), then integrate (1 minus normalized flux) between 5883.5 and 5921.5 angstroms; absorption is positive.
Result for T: 1.9 angstroms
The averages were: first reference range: 9.45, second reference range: 9.87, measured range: 9.14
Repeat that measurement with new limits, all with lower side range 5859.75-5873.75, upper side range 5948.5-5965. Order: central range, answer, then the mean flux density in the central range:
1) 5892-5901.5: 1.29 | 8.4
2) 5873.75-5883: 0.72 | 9.09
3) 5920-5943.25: -1.33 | 10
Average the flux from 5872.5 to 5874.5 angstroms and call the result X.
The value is 9.67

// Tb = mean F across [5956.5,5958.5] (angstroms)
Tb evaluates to 9.15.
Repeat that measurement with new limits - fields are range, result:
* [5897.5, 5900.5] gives 9.12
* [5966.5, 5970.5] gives 9.37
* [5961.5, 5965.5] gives 9.62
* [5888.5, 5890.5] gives 8.58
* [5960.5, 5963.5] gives 9.49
